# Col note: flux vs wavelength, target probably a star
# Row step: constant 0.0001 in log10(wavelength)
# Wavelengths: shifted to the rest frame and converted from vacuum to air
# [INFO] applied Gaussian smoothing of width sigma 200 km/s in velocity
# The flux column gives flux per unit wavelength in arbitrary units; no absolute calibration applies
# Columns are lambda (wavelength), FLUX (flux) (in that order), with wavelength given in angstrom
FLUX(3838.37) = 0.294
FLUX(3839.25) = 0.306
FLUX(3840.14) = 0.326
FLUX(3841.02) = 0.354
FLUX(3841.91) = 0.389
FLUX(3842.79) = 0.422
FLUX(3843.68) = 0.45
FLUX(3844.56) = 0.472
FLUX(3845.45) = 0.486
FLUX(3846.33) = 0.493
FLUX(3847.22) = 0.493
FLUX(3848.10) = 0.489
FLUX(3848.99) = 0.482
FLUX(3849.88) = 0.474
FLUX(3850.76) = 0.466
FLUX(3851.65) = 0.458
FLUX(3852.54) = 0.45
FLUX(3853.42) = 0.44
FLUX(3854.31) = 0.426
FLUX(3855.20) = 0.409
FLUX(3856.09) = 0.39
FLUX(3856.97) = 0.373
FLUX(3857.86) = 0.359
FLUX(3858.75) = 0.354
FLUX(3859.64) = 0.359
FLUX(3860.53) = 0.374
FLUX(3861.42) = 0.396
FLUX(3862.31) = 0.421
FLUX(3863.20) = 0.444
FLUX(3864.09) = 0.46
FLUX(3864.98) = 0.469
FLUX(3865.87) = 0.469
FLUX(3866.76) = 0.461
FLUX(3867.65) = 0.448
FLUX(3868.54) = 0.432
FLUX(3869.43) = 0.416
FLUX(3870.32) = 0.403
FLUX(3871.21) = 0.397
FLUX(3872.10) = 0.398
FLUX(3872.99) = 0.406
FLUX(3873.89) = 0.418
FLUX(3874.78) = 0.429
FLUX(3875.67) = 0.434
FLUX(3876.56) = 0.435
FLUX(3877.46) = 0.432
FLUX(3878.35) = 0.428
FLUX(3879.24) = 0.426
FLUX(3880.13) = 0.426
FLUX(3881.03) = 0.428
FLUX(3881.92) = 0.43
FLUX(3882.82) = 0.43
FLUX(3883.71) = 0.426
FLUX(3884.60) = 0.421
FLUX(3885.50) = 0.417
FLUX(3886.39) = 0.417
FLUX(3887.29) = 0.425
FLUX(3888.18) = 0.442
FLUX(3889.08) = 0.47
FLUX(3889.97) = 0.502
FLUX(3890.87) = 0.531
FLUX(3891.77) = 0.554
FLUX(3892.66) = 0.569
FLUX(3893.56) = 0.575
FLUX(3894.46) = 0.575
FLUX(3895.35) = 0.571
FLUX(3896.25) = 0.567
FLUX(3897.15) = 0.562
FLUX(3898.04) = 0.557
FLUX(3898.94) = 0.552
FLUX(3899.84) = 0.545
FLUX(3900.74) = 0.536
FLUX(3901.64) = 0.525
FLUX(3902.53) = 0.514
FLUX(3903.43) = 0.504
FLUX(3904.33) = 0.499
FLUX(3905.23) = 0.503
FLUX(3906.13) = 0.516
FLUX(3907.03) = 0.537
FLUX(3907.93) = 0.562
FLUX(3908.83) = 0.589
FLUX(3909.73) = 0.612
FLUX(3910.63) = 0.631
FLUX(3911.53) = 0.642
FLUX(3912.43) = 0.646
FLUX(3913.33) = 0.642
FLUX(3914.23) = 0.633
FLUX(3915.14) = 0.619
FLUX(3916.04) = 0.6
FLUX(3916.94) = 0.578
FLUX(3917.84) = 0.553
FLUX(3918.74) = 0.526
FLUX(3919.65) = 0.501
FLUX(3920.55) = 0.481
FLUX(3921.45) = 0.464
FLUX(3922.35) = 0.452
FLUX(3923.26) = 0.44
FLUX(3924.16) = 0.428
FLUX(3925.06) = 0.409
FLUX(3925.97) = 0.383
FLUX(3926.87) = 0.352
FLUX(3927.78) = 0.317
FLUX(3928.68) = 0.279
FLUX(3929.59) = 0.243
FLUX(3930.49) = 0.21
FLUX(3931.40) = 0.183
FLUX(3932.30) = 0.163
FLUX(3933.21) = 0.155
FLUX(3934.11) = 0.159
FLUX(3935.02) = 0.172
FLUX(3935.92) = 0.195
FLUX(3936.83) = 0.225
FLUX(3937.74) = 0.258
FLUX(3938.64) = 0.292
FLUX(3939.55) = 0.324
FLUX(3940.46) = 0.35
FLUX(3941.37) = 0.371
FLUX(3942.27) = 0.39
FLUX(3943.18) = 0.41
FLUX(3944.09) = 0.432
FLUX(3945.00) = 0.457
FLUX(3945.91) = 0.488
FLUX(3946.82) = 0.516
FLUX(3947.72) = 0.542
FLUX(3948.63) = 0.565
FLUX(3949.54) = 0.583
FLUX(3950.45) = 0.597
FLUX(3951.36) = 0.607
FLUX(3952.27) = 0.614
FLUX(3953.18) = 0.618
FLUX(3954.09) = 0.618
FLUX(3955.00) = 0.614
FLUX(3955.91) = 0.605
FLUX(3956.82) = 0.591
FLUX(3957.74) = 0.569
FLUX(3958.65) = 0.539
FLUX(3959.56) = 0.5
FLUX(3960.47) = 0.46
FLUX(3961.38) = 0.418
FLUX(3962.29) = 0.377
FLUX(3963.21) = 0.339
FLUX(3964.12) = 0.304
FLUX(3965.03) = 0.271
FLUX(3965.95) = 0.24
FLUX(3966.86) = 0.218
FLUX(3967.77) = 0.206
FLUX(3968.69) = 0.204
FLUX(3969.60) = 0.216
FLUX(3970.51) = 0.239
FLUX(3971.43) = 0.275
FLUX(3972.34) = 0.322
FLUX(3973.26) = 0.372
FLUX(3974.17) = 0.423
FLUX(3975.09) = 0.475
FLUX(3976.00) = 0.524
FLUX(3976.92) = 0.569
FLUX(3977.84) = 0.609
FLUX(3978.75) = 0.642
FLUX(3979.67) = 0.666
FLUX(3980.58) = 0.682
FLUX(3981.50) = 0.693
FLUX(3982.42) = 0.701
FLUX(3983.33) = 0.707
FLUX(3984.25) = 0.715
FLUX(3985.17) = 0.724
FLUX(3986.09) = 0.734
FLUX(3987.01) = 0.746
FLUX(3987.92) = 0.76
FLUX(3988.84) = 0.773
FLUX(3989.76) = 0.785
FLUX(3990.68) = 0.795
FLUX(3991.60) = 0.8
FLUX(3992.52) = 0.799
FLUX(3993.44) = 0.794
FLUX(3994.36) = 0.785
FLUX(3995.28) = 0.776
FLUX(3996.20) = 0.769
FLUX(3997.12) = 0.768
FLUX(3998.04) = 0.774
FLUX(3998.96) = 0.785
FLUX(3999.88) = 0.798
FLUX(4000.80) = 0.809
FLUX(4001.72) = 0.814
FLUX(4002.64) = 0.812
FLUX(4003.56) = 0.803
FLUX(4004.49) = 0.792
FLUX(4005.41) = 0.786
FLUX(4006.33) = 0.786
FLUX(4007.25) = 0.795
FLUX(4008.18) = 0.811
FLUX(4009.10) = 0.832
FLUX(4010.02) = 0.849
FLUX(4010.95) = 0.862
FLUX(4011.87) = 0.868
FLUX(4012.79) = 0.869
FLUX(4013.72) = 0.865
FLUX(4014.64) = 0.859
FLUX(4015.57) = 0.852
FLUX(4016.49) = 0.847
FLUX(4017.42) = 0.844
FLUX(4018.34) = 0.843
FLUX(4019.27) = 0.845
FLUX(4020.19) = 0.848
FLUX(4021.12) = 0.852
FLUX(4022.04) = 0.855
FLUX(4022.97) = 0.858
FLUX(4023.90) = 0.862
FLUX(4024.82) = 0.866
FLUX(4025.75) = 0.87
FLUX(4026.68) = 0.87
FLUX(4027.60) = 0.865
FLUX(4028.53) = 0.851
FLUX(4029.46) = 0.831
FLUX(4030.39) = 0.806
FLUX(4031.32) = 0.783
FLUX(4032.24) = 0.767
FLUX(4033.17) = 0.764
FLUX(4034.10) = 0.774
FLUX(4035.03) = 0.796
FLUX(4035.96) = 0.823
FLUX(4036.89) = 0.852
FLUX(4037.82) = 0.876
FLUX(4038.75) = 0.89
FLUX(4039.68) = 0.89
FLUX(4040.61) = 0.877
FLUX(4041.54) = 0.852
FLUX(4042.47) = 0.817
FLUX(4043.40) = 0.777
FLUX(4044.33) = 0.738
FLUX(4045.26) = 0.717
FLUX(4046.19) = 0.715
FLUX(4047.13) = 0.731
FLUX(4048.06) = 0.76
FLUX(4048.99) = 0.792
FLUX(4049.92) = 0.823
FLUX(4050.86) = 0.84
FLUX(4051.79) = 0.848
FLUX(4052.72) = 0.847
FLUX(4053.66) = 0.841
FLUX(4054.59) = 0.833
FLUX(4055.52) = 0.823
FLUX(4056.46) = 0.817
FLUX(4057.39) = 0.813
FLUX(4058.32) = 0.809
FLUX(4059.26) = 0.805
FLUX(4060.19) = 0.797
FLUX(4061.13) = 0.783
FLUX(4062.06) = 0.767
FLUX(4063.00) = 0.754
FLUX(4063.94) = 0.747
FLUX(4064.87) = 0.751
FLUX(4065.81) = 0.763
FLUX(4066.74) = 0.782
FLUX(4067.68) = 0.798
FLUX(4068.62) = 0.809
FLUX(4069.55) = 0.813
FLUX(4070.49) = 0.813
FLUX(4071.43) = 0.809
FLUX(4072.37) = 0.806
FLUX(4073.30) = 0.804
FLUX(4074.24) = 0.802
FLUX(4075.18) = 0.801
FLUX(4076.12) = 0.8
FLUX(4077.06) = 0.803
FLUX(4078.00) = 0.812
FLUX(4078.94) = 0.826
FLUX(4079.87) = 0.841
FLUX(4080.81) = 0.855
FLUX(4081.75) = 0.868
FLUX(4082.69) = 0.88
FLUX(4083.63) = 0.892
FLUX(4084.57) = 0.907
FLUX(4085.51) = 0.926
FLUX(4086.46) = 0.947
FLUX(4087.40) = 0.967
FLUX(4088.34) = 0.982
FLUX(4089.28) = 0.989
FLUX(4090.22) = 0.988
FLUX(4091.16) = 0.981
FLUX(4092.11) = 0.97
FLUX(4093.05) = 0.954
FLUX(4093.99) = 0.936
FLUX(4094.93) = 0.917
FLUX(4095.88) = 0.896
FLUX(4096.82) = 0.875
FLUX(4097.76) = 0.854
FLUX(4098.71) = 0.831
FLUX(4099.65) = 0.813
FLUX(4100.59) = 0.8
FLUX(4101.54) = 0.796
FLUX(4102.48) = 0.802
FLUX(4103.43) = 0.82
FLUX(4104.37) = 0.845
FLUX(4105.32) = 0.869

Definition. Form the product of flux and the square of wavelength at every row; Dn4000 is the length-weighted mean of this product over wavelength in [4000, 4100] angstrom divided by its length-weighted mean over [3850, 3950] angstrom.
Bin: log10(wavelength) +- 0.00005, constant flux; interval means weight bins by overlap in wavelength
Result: 2.03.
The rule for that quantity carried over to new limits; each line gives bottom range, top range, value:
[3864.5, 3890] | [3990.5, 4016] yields 2.00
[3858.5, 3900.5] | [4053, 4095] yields 2.04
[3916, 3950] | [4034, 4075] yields 2.26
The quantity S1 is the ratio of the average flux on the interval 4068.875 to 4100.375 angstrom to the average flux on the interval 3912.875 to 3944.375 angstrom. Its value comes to 2.33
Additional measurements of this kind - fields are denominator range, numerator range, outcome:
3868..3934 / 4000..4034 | 1.78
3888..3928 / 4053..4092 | 1.59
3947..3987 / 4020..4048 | 1.63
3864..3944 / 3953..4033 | 1.52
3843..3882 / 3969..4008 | 1.56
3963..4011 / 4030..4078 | 1.27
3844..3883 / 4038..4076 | 1.86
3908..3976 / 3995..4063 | 1.93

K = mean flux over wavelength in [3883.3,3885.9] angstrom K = 0.421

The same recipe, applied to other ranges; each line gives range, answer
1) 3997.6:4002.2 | 0.797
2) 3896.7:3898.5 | 0.561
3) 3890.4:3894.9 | 0.559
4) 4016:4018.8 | 0.846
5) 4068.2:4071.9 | 0.811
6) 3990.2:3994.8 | 0.794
